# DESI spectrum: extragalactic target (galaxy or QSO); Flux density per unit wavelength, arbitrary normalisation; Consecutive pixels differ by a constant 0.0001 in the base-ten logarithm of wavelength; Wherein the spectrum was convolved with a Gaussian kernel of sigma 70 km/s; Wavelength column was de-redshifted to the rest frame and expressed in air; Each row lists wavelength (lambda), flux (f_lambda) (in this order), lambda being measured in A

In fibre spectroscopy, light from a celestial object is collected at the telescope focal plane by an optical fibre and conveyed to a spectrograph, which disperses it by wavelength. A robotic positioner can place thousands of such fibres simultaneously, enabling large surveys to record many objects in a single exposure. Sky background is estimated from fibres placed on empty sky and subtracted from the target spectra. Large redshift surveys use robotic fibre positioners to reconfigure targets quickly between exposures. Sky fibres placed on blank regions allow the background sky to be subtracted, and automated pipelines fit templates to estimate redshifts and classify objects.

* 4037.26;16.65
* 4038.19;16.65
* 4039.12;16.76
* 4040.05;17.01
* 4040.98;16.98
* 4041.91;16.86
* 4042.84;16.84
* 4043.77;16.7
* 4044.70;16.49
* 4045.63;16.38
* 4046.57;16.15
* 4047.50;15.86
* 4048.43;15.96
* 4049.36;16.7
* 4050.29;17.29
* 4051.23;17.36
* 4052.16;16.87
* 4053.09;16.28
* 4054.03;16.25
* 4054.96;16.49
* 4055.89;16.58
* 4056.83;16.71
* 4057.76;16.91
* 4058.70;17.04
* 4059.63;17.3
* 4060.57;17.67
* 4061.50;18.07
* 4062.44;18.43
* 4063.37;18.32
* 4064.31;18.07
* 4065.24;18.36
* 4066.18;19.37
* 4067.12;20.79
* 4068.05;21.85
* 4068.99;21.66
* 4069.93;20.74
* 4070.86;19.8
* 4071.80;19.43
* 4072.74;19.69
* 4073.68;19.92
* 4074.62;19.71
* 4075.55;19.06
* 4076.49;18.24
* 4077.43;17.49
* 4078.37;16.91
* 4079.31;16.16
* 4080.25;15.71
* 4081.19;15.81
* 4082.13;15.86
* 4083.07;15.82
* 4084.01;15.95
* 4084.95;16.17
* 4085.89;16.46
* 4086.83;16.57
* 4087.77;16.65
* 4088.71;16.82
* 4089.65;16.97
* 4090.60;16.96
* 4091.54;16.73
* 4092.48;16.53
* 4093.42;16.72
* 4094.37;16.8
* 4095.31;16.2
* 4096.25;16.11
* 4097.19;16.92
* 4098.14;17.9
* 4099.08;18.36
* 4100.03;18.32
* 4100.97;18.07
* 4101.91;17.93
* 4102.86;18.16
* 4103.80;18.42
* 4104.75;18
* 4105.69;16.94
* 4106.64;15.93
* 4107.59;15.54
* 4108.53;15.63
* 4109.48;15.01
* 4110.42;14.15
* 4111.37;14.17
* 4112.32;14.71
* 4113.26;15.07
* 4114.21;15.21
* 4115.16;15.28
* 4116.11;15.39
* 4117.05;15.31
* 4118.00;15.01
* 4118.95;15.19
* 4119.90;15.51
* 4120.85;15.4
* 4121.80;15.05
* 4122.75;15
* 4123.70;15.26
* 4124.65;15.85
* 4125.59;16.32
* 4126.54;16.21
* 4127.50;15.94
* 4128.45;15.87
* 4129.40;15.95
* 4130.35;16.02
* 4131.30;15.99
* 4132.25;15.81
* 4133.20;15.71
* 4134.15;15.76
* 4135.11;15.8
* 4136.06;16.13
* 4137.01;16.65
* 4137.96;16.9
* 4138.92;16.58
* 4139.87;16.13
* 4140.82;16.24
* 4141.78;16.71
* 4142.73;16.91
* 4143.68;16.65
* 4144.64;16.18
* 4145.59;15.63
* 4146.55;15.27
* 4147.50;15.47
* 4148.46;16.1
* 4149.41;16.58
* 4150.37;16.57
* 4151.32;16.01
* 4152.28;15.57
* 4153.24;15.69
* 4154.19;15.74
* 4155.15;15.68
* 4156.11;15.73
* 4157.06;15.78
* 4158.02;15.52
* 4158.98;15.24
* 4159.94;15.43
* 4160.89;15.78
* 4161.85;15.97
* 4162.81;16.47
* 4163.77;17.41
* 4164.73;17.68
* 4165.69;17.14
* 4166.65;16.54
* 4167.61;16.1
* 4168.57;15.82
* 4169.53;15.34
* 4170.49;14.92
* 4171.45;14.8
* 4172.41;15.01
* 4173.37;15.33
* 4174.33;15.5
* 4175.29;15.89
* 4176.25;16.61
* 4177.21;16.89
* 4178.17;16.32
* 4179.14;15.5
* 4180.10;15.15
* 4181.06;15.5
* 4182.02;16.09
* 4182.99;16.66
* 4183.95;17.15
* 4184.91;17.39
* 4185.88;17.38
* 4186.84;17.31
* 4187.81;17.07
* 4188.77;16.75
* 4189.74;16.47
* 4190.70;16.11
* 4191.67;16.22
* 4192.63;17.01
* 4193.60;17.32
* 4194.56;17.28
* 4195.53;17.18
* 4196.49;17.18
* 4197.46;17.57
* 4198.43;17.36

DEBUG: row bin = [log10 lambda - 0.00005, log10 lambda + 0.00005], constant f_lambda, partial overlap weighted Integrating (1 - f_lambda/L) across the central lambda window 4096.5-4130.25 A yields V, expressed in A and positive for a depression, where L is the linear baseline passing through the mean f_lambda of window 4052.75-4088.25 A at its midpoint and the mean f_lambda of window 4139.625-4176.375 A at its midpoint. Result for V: 1.70 A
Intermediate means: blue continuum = 17.9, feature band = 16.1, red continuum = 16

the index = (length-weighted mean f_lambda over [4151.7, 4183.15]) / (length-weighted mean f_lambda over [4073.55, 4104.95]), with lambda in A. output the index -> 0.93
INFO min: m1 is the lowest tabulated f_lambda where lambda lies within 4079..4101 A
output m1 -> 15.71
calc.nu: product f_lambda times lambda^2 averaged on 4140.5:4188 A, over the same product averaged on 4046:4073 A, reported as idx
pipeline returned 0.94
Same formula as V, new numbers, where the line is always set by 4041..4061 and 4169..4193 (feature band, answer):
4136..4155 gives 0.2 A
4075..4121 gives 0.2 A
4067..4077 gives -2.1 A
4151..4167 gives 0.2 A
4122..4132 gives 0.4 A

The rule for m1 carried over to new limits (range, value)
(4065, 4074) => 18.36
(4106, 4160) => 14.15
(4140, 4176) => 14.8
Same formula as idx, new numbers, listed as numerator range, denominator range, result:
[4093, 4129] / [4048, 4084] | 0.92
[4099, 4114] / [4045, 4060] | 1.02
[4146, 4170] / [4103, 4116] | 1.04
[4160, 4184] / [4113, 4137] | 1.05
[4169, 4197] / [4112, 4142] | 1.07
